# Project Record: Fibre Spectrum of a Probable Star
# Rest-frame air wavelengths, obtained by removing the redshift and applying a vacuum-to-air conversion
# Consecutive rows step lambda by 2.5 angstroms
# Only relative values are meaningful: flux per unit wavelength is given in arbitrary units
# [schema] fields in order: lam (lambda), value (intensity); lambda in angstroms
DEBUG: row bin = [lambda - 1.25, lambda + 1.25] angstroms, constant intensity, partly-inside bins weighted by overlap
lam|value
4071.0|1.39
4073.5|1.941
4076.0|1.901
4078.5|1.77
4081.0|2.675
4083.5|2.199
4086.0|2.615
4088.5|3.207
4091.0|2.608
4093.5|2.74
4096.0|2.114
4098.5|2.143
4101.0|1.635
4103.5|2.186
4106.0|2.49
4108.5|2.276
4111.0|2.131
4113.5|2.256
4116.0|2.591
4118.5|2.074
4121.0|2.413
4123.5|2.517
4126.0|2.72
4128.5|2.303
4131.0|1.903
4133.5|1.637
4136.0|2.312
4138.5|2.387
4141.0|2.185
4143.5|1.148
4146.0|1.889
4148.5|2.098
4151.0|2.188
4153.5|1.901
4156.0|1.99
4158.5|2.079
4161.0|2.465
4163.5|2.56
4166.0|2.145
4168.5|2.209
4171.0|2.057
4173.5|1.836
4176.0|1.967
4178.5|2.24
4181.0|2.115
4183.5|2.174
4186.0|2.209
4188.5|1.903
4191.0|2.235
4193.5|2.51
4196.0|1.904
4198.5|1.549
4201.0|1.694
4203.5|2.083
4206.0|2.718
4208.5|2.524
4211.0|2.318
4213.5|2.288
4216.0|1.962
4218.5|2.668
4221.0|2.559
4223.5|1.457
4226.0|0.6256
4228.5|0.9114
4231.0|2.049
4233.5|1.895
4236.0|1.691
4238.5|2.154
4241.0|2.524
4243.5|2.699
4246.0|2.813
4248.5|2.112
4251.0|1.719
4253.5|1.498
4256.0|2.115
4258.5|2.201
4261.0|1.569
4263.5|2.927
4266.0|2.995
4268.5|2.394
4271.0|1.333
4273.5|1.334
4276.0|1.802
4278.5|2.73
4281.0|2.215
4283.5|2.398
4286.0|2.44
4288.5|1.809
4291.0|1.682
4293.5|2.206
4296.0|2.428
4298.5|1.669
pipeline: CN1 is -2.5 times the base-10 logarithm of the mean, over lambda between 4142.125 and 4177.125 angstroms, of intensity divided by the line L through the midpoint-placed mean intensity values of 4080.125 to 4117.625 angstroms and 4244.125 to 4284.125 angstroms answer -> 0.13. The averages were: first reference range 2.39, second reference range 2.14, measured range 2.04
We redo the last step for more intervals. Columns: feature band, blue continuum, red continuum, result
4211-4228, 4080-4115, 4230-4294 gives 0.15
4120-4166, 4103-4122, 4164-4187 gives 0.03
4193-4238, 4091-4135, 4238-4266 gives 0.15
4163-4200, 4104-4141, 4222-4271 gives 0.03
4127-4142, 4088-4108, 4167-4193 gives 0.06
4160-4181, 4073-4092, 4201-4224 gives 0.07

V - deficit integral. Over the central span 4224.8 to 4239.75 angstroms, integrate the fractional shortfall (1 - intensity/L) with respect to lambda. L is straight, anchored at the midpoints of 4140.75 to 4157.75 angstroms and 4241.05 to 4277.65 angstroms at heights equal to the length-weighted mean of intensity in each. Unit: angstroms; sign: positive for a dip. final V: 3.73 angstroms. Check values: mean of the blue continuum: 1.9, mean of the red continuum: 2.13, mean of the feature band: 1.56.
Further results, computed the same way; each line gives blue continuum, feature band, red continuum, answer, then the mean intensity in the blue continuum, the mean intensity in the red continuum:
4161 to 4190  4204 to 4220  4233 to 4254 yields -1.9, 2.14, 2.15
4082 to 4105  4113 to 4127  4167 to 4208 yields -0.8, 2.39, 2.1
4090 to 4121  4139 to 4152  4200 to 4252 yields 1.7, 2.27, 2.07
